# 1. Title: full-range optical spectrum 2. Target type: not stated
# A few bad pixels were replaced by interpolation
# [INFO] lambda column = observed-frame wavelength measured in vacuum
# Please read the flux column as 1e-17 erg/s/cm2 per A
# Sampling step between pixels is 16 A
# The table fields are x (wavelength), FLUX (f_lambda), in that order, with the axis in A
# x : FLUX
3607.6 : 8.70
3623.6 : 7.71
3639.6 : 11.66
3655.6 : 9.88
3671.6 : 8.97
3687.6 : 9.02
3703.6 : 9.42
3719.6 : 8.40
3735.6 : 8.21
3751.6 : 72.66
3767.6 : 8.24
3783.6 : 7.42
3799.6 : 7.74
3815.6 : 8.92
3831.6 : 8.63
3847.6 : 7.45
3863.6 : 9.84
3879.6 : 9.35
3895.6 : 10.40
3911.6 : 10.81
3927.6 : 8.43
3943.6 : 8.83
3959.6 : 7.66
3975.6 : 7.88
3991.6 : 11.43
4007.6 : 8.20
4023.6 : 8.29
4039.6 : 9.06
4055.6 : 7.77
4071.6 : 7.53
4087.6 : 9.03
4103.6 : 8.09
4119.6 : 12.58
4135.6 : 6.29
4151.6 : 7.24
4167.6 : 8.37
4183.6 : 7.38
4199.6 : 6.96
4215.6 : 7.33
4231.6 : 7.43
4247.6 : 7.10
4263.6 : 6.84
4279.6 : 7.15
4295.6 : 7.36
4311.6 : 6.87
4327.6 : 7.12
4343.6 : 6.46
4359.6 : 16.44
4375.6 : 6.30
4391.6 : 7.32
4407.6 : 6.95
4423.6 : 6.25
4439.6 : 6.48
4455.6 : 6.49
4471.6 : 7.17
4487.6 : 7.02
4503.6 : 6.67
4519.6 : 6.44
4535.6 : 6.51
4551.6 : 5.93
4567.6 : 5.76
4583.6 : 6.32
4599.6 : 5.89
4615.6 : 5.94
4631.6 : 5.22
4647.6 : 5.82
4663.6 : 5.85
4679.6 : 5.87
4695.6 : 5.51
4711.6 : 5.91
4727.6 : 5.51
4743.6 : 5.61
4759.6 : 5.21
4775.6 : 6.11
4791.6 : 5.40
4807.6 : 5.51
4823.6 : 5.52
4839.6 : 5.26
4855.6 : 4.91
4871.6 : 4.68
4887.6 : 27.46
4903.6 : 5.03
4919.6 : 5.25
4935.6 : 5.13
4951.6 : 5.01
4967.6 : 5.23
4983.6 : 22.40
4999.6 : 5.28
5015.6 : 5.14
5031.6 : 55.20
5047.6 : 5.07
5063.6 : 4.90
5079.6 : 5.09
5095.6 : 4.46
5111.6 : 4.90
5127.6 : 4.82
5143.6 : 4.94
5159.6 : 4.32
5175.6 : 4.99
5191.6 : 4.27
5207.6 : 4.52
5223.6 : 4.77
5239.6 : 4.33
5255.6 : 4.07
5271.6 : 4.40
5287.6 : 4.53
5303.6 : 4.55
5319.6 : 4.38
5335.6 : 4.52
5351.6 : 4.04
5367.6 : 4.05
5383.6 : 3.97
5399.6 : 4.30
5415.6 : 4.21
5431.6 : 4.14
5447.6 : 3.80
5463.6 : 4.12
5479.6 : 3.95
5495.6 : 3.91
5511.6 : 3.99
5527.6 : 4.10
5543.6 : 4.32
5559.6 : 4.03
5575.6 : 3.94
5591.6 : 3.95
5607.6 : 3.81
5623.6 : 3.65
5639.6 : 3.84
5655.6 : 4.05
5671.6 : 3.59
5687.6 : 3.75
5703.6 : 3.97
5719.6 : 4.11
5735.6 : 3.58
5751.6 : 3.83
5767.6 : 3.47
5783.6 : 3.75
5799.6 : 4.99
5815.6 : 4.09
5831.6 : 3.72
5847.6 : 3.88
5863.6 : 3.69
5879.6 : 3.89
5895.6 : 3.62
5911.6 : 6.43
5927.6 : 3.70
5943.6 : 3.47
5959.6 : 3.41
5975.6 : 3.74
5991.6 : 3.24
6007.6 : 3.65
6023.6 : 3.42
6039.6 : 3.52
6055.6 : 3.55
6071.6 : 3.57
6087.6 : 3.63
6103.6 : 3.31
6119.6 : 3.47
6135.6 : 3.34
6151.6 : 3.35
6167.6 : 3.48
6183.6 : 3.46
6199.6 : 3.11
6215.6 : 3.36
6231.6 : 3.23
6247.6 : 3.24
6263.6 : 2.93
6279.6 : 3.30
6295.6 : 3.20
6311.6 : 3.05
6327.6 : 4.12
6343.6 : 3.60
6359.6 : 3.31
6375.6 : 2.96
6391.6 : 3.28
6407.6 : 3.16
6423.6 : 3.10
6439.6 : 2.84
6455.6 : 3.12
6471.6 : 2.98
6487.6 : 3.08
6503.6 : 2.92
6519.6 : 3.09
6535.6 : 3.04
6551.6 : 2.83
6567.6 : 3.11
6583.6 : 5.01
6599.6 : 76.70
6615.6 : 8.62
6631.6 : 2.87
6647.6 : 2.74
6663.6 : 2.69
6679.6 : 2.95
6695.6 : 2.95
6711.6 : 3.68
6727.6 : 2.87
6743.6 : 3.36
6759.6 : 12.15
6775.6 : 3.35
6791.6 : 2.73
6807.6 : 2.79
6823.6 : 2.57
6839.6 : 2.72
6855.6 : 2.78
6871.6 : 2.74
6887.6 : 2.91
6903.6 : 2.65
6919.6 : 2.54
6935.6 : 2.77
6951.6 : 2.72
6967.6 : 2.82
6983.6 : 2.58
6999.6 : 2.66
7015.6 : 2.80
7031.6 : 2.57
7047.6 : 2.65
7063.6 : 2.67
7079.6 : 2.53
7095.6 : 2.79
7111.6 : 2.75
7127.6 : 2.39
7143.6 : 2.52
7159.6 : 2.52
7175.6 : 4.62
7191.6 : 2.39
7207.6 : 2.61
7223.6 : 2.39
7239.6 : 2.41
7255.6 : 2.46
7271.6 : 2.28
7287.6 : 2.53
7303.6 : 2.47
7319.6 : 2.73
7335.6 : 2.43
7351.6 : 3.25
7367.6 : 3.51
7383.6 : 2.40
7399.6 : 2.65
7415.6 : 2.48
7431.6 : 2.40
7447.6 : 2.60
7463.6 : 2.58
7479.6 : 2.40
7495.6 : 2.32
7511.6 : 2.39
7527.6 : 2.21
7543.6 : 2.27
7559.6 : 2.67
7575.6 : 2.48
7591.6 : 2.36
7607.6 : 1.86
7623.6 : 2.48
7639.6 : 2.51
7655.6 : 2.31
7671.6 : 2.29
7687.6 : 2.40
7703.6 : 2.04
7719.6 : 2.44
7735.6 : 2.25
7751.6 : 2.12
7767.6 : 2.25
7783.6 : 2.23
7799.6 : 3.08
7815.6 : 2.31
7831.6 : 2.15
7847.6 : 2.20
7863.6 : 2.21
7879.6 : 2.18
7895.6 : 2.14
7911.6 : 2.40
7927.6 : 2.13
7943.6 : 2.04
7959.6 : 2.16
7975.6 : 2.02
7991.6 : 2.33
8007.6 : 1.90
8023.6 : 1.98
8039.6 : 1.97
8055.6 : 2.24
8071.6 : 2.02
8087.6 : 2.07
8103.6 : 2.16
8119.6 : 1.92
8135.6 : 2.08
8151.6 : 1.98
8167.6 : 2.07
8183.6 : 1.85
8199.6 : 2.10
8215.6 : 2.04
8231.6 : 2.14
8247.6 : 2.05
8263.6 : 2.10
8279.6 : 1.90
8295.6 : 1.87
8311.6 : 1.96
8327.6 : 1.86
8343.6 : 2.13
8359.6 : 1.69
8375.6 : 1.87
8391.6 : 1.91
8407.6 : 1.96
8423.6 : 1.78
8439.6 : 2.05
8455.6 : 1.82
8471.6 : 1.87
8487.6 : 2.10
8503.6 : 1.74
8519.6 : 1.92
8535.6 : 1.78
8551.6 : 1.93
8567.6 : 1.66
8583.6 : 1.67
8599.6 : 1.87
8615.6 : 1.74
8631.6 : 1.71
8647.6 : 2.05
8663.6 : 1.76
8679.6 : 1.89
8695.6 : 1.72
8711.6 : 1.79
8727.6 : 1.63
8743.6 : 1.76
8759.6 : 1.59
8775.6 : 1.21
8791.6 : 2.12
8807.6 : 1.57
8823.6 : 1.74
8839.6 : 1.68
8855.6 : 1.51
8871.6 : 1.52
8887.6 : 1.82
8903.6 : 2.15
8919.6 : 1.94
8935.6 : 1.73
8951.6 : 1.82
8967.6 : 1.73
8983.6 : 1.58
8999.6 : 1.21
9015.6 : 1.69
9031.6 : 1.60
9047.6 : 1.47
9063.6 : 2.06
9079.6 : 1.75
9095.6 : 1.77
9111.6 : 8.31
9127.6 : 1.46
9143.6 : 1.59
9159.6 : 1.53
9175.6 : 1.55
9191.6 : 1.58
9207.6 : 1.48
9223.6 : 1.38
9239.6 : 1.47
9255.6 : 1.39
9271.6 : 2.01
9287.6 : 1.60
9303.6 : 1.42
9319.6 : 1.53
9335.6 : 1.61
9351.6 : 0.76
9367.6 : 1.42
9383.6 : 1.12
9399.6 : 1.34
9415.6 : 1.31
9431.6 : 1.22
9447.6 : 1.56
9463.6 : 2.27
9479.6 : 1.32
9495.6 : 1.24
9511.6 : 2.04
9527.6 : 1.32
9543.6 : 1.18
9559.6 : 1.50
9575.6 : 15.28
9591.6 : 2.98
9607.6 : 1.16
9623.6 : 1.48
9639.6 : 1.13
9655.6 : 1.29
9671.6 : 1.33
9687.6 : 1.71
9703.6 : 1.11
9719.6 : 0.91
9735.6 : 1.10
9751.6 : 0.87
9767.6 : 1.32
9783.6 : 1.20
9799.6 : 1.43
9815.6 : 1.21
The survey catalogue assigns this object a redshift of 0.01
